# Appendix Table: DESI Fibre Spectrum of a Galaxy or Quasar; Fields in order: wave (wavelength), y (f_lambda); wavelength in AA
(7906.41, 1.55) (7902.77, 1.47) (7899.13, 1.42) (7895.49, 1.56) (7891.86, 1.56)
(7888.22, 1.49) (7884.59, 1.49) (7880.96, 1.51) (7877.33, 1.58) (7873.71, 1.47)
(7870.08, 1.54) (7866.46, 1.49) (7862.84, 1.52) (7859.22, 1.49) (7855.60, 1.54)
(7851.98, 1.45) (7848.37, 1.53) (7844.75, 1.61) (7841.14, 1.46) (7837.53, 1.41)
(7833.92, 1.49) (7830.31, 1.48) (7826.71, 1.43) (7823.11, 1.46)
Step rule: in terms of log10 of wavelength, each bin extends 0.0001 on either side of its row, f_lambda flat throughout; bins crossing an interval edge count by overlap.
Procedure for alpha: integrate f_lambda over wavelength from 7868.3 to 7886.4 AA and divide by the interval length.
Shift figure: 1.52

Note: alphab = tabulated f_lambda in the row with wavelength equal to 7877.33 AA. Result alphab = 1.58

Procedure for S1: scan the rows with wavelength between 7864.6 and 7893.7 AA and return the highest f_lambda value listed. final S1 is 1.58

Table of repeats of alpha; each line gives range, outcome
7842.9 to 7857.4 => 1.53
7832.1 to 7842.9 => 1.45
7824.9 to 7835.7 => 1.47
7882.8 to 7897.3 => 1.53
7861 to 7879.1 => 1.52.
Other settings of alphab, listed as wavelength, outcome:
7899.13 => 1.42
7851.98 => 1.45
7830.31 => 1.48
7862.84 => 1.52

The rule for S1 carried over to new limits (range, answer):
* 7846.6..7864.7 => 1.54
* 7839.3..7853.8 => 1.61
